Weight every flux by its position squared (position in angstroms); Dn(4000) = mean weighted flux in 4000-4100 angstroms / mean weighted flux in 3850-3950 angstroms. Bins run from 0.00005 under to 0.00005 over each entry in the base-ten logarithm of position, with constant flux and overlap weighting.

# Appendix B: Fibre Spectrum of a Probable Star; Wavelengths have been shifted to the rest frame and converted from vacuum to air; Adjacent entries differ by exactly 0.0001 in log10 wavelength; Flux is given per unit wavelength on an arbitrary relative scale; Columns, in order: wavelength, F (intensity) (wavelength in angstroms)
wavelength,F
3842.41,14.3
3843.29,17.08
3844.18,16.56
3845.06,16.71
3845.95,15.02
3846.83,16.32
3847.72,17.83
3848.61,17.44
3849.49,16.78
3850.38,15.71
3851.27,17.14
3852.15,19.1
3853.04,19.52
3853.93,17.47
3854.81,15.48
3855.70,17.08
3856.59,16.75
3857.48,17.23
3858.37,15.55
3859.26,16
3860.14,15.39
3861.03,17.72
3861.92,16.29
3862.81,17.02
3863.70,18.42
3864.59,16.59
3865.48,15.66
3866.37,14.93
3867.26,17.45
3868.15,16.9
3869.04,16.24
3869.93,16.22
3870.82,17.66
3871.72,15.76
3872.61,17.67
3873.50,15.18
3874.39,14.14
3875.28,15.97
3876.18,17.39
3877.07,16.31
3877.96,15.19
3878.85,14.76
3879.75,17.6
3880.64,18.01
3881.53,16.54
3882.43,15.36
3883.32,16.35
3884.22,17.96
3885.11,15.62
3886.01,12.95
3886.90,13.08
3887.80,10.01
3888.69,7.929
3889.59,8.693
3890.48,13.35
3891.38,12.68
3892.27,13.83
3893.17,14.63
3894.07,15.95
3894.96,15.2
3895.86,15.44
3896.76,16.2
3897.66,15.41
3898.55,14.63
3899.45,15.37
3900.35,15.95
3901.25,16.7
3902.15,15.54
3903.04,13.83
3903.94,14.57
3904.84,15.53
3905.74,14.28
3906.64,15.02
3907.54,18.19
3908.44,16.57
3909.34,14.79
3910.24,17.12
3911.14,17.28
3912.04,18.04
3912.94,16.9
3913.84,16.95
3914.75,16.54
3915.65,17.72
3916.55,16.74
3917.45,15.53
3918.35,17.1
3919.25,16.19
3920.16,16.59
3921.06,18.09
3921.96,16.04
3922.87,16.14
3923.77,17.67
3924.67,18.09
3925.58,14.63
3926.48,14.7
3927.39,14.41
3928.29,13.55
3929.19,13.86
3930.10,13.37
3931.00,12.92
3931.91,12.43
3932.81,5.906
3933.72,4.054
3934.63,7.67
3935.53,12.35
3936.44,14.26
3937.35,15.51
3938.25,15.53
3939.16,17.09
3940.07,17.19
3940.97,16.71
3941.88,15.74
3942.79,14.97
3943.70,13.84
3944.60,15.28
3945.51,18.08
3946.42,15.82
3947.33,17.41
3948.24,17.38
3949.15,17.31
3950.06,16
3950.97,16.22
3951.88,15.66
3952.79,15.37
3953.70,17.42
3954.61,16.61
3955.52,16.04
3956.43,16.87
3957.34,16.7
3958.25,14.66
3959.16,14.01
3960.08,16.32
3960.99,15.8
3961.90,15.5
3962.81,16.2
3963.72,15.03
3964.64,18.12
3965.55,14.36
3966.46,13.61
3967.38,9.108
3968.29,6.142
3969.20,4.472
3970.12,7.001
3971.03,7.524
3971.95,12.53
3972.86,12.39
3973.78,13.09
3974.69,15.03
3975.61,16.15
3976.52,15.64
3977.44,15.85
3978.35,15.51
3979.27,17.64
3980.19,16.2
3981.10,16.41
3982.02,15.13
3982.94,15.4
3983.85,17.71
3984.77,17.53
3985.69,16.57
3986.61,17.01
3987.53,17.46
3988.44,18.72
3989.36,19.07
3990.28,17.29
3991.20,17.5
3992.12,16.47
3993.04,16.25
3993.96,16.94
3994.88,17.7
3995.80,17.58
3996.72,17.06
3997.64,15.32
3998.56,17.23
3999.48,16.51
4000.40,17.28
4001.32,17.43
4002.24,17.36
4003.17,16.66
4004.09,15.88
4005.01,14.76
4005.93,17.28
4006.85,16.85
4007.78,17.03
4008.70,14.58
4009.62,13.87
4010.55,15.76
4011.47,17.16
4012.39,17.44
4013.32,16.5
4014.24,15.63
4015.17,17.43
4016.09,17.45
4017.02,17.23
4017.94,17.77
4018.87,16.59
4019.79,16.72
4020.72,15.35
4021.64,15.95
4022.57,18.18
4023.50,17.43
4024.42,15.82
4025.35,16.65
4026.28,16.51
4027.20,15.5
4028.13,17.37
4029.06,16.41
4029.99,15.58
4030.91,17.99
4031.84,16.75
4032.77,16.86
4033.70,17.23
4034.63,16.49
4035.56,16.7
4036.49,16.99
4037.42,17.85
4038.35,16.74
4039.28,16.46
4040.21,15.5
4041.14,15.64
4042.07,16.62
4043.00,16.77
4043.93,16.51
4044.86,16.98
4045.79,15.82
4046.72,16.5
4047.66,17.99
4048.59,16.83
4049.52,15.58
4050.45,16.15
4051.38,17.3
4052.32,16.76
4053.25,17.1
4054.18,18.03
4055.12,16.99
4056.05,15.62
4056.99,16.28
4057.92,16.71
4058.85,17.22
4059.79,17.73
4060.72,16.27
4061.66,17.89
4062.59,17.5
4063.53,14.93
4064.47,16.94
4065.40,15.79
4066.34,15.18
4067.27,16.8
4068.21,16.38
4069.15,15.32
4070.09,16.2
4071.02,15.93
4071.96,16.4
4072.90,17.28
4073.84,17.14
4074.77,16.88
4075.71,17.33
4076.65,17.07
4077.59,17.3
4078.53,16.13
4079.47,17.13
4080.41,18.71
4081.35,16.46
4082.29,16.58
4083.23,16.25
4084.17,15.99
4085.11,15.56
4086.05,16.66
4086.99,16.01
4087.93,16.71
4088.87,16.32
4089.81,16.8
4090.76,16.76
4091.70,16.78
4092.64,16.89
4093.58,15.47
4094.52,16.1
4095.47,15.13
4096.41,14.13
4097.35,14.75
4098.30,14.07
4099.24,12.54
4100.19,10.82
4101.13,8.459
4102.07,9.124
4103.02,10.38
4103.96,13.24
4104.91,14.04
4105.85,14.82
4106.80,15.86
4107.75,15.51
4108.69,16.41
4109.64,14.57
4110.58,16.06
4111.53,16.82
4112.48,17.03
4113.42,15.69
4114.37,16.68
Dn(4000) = 1.1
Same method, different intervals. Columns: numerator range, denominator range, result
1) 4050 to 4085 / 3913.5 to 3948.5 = 1.19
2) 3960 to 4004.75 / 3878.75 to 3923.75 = 1.03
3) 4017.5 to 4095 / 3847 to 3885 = 1.10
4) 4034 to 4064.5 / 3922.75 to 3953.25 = 1.21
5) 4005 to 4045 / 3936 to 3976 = 1.17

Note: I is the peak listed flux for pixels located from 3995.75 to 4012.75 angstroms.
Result 17.58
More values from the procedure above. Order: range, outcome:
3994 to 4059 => 18.18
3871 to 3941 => 18.19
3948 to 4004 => 19.07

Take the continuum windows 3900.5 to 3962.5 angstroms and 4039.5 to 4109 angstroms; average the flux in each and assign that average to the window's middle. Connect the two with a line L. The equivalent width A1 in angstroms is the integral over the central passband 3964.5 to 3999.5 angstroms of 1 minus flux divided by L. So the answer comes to 1.3 angstroms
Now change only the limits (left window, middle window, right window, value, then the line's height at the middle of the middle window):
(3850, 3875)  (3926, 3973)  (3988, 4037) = 7.6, 16.7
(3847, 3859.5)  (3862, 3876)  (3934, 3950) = 0.3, 16.8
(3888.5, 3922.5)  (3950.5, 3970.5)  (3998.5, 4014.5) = 2.3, 16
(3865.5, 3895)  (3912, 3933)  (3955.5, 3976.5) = -1.9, 14.2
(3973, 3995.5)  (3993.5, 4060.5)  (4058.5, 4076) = -0.5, 16.6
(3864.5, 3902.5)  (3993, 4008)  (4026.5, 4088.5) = -0.6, 16.2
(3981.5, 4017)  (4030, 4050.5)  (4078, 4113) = -0.7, 16.1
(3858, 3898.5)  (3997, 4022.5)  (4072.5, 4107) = -1.9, 15.4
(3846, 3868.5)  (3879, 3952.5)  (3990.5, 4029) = 7.3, 16.8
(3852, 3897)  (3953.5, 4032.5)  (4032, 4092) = 2.4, 16.3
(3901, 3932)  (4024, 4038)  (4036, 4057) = -0.1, 16.6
